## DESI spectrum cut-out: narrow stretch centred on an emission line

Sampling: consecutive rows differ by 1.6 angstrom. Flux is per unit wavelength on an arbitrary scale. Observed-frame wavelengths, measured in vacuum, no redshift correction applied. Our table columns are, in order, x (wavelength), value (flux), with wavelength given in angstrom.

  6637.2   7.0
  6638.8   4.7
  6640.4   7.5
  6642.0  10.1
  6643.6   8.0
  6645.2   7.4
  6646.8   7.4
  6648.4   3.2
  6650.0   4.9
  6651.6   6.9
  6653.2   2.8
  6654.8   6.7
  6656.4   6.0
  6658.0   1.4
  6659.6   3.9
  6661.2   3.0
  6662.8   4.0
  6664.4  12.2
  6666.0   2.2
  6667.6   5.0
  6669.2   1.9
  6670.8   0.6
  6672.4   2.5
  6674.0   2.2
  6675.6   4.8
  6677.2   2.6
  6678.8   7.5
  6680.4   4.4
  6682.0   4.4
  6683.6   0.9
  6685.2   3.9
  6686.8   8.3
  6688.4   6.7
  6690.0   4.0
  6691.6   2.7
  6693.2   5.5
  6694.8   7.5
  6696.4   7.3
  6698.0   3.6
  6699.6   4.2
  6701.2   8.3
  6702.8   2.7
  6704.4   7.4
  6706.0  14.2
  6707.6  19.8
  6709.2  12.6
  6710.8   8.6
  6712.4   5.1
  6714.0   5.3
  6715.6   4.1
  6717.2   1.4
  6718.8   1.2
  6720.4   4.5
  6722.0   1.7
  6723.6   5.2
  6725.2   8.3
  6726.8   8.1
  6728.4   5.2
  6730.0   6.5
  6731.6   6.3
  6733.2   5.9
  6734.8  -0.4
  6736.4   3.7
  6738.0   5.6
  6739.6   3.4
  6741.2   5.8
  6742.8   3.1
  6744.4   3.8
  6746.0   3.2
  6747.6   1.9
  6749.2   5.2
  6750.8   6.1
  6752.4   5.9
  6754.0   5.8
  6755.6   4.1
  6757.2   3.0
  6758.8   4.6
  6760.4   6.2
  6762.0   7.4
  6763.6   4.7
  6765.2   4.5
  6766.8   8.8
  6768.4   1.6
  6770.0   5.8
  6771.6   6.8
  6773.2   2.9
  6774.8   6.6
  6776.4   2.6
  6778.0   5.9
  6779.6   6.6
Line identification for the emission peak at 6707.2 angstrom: [O III]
